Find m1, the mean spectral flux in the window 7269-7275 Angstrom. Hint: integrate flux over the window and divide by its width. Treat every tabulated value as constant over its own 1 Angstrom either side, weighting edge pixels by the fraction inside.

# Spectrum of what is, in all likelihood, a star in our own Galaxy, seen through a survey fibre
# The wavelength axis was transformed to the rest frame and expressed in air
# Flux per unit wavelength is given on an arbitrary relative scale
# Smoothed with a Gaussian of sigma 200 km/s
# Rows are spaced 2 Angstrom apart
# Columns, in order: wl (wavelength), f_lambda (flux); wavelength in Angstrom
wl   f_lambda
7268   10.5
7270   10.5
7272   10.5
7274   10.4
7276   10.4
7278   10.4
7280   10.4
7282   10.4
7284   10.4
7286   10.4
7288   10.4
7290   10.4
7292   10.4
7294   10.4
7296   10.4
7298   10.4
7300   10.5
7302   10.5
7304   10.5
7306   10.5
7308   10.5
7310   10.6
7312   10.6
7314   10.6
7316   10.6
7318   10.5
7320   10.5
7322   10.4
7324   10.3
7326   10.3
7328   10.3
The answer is 10.5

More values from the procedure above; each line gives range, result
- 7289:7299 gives 10.4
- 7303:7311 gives 10.5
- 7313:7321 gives 10.6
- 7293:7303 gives 10.4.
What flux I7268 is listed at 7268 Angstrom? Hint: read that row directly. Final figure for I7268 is 10.5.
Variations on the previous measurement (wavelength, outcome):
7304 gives 10.5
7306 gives 10.5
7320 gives 10.5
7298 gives 10.4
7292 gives 10.4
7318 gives 10.5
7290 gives 10.4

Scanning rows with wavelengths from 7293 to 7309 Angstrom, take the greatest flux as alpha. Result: 10.5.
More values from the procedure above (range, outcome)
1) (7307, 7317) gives 10.6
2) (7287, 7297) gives 10.4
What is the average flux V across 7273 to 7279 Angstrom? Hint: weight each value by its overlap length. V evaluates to 10.4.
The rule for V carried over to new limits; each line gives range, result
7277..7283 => 10.4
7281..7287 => 10.4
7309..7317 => 10.6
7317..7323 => 10.5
